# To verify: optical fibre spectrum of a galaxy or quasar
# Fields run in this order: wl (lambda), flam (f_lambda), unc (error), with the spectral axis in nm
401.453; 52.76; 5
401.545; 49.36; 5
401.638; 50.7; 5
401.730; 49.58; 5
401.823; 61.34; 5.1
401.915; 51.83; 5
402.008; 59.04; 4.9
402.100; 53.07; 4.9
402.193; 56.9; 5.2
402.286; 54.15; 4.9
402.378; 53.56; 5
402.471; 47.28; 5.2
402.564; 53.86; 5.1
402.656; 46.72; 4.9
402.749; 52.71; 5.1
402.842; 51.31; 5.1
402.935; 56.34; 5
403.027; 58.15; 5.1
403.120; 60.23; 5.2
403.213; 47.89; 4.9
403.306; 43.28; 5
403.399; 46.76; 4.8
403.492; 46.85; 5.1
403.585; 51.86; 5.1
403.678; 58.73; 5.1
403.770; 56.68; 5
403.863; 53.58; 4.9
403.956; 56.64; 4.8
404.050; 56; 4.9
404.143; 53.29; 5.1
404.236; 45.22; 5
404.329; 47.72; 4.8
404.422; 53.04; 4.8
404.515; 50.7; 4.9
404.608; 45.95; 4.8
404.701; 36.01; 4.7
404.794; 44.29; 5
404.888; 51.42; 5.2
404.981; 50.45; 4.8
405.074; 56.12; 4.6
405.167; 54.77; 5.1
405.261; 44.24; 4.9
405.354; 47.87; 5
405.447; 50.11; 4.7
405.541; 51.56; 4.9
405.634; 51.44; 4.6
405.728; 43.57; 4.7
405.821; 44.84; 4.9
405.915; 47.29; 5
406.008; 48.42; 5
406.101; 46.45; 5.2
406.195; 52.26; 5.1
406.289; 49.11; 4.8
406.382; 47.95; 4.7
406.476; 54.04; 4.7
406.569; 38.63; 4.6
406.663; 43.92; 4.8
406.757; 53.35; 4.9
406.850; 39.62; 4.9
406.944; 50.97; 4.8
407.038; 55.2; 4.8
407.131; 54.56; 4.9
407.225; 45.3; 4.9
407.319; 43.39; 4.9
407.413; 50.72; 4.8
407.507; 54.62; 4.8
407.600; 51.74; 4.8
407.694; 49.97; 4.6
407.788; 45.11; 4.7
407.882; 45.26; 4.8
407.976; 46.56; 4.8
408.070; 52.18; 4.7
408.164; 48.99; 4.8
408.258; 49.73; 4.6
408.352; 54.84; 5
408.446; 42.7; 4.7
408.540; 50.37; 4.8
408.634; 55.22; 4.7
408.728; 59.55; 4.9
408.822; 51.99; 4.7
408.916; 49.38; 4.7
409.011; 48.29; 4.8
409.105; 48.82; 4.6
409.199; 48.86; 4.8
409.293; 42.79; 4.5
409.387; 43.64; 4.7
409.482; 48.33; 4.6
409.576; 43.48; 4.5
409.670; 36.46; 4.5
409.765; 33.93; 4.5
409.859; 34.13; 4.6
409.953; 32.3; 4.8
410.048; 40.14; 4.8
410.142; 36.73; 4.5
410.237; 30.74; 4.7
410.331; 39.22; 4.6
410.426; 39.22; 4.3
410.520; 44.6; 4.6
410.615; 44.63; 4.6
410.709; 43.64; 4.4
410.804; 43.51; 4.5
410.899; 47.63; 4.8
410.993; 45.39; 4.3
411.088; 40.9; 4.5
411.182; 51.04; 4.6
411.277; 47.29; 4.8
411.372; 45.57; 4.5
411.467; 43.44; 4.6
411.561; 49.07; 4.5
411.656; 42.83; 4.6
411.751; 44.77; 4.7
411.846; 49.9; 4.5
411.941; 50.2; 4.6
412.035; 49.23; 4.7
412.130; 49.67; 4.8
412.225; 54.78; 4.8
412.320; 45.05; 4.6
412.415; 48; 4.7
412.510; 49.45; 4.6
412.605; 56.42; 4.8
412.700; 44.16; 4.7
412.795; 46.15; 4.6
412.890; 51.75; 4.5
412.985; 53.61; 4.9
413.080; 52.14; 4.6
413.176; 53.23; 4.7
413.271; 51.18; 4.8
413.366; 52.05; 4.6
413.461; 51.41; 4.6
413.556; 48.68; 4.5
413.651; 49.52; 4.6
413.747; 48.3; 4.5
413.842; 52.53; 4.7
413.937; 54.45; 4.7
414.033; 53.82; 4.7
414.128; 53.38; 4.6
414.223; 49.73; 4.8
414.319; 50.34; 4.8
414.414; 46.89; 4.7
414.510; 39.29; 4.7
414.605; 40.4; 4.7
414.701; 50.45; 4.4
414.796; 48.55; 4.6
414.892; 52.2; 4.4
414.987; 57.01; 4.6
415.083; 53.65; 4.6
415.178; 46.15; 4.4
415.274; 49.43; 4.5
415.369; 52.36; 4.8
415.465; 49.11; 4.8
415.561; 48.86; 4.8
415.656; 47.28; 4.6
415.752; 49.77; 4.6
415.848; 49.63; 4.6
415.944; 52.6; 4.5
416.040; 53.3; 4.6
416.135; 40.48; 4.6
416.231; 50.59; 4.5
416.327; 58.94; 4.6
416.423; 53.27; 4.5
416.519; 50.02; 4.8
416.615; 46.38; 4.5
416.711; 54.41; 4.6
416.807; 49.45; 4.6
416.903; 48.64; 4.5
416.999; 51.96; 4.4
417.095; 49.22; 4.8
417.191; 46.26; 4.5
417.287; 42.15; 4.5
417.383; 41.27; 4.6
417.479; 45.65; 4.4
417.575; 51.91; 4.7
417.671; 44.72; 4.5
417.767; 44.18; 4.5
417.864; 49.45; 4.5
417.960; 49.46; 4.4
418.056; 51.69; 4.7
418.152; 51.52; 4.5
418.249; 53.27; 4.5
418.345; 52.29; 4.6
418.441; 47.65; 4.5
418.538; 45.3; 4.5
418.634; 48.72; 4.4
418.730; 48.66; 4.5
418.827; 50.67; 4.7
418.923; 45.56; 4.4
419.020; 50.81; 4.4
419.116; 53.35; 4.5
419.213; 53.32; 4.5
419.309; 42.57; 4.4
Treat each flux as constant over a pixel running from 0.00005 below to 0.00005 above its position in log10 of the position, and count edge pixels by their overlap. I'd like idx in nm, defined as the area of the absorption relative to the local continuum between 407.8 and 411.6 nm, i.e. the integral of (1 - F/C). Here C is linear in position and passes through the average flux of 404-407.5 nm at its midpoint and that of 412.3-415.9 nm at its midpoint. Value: 0.33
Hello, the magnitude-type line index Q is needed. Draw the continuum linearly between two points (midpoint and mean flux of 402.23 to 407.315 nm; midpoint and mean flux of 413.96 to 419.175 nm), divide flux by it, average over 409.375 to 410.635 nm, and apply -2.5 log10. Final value 0.27 mag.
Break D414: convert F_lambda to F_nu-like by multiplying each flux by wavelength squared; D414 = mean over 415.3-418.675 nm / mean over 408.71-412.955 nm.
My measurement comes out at 1.12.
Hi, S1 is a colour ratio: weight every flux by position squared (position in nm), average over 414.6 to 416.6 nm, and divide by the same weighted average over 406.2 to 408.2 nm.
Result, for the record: 1.08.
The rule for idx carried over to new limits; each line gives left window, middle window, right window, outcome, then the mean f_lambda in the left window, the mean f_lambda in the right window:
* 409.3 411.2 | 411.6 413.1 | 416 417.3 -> -0.18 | 40.9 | 49.8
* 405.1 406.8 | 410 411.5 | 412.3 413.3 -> 0.21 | 48.4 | 50.2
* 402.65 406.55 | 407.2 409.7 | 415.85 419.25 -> 0.07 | 50.2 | 49.3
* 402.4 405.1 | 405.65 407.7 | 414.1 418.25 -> 0.08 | 51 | 49.1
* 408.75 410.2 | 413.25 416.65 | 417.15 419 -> -0.29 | 42.8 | 48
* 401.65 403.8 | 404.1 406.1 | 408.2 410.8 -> 0.06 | 52.9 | 44.2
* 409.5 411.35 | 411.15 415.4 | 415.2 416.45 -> -0.34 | 41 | 50.3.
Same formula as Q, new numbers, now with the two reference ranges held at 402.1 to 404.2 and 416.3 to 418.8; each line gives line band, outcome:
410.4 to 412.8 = 0.08 mag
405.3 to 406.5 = 0.07 mag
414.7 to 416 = -0.02 mag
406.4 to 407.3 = 0.08 mag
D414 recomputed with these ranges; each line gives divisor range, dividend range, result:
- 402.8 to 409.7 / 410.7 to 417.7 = 1.03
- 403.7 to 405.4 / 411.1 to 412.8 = 0.99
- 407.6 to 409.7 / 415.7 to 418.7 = 1.06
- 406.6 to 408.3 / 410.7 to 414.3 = 1.03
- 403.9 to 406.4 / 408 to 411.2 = 0.93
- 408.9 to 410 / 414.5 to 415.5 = 1.20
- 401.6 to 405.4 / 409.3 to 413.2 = 0.91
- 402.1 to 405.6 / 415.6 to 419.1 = 1.03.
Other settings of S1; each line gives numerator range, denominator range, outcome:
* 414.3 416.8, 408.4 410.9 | 1.17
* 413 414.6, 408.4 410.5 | 1.18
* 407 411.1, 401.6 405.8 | 0.92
